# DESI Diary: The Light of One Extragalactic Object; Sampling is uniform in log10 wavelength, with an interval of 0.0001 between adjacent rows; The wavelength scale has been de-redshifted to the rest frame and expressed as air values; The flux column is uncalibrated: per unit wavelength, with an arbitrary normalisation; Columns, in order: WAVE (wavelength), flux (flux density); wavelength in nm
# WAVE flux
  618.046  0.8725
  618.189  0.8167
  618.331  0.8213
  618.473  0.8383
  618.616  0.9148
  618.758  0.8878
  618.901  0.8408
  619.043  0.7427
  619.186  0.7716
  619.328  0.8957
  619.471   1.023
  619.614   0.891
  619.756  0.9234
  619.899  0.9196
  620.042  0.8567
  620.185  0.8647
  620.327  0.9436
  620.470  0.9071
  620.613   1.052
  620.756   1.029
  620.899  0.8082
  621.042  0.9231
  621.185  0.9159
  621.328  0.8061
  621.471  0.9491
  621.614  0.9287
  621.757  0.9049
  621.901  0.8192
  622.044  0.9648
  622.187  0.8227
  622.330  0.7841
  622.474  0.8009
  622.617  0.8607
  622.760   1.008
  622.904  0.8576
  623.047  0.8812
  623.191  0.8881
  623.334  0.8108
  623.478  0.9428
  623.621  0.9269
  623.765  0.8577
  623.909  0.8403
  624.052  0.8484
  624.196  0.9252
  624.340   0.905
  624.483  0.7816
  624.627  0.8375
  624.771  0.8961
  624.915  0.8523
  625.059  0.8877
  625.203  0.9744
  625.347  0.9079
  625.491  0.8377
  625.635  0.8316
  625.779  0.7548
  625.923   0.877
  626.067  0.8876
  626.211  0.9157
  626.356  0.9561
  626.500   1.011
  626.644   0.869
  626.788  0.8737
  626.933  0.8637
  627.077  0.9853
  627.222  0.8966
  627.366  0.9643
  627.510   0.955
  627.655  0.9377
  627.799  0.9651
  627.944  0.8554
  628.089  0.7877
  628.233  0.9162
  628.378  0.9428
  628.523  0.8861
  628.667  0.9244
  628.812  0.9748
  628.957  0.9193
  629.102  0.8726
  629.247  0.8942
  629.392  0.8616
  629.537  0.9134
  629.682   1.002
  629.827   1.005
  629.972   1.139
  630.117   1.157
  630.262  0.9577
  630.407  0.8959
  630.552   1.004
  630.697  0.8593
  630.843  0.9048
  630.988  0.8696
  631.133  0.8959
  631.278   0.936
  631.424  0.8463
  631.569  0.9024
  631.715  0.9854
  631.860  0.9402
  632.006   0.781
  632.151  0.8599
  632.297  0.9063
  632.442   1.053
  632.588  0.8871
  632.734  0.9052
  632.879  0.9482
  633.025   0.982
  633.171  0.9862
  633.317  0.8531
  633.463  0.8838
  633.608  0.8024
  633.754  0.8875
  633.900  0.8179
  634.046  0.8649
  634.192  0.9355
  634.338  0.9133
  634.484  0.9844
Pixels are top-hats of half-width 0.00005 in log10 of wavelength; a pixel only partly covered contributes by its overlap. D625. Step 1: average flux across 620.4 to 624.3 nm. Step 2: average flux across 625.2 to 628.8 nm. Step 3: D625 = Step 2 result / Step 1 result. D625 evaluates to 1.01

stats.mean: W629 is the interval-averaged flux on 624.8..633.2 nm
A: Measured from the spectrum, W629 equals 0.92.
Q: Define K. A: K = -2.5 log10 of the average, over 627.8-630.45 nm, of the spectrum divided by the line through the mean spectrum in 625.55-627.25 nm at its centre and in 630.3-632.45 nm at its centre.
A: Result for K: -0.05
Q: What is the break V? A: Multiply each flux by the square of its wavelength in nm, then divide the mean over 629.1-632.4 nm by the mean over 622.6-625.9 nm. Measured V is 1.09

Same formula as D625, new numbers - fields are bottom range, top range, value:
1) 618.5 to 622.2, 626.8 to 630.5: 1.05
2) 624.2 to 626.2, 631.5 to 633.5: 1.06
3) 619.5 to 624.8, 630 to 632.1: 1.04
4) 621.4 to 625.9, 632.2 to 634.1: 1.04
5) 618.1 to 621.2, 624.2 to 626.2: 0.98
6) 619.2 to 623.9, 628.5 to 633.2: 1.04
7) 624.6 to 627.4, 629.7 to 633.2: 1.05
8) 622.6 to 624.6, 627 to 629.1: 1.05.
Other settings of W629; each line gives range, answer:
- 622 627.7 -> 0.886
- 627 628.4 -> 0.92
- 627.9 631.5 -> 0.929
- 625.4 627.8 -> 0.903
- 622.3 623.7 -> 0.879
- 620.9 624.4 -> 0.881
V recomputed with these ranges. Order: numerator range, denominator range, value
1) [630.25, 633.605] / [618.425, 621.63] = 1.06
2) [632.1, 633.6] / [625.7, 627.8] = 1.03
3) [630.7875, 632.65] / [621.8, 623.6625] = 1.07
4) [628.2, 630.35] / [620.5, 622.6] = 1.10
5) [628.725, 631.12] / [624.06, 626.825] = 1.09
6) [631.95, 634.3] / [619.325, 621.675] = 1.02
